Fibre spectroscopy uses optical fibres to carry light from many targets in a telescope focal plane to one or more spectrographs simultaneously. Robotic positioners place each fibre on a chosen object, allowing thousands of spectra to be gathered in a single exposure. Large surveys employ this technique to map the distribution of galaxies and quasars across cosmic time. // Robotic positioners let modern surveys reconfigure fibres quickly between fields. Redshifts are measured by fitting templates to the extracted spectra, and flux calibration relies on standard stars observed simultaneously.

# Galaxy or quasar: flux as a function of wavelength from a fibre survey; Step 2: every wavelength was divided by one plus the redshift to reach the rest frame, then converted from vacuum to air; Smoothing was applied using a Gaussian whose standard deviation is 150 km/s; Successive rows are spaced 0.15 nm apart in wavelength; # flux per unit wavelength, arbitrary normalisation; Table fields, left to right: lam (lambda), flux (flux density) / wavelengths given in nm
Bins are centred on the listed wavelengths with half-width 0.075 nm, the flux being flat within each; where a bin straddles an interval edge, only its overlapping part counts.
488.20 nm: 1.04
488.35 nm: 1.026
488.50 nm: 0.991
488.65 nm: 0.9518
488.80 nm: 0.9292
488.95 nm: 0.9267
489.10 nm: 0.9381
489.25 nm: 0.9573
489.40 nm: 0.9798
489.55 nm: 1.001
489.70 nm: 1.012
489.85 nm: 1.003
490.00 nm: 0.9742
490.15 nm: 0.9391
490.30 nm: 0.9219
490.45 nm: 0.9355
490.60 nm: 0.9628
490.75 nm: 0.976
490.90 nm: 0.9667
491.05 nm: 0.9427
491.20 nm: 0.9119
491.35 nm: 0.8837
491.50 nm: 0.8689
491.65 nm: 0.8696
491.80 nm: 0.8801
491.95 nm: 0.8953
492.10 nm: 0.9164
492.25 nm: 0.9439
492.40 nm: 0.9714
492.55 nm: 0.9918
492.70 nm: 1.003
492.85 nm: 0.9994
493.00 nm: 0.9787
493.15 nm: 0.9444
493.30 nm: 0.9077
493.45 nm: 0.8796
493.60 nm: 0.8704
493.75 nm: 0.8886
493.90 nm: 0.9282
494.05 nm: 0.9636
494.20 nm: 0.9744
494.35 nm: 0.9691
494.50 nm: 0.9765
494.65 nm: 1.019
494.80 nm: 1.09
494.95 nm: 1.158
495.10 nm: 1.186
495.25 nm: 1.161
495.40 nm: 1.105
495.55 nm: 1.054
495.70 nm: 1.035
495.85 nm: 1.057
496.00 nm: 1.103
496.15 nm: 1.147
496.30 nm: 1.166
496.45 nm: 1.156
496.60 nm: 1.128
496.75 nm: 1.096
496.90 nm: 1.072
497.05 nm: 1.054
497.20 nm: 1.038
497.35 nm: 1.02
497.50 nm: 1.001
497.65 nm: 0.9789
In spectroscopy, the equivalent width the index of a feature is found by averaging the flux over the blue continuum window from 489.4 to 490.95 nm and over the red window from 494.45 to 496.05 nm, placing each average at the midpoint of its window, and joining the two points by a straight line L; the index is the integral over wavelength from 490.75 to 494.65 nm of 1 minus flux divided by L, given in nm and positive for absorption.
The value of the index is 0.351 nm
